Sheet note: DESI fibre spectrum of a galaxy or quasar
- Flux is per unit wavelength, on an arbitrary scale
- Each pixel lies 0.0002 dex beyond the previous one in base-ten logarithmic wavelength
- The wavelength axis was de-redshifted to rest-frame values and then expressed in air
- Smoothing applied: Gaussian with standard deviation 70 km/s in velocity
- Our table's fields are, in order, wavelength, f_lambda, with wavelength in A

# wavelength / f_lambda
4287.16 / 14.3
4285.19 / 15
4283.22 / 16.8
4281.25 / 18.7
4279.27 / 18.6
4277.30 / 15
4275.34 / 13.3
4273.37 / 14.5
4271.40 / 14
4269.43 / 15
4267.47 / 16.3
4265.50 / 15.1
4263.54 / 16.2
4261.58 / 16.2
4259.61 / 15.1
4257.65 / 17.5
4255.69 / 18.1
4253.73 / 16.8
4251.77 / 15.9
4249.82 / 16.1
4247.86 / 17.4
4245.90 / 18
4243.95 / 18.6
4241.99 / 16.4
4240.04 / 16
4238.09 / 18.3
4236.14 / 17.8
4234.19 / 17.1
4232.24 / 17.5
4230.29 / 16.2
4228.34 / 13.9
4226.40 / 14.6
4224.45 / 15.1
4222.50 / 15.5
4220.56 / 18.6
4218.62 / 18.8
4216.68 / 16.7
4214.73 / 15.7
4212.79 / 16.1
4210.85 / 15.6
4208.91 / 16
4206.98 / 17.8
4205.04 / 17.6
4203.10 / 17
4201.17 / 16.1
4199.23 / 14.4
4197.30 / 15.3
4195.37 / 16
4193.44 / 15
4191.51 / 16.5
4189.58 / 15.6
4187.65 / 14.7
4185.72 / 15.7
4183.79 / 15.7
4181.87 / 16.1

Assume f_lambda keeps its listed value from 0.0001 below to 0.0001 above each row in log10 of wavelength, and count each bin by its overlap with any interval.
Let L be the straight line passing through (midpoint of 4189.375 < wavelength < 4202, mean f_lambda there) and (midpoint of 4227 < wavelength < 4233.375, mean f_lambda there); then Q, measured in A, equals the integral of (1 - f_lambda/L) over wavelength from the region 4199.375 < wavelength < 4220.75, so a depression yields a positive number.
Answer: -1.5 A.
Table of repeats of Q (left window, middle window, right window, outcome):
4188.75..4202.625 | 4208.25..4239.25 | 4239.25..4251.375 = -0.1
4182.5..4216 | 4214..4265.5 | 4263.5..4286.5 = -2.9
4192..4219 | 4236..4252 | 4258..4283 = -1.2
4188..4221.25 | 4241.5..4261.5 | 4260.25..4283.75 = -1.3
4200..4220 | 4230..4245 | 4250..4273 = -0.9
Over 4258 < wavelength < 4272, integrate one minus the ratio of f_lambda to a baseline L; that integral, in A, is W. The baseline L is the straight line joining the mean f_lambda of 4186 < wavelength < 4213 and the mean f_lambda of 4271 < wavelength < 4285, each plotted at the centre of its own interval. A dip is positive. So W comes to 0.3 A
